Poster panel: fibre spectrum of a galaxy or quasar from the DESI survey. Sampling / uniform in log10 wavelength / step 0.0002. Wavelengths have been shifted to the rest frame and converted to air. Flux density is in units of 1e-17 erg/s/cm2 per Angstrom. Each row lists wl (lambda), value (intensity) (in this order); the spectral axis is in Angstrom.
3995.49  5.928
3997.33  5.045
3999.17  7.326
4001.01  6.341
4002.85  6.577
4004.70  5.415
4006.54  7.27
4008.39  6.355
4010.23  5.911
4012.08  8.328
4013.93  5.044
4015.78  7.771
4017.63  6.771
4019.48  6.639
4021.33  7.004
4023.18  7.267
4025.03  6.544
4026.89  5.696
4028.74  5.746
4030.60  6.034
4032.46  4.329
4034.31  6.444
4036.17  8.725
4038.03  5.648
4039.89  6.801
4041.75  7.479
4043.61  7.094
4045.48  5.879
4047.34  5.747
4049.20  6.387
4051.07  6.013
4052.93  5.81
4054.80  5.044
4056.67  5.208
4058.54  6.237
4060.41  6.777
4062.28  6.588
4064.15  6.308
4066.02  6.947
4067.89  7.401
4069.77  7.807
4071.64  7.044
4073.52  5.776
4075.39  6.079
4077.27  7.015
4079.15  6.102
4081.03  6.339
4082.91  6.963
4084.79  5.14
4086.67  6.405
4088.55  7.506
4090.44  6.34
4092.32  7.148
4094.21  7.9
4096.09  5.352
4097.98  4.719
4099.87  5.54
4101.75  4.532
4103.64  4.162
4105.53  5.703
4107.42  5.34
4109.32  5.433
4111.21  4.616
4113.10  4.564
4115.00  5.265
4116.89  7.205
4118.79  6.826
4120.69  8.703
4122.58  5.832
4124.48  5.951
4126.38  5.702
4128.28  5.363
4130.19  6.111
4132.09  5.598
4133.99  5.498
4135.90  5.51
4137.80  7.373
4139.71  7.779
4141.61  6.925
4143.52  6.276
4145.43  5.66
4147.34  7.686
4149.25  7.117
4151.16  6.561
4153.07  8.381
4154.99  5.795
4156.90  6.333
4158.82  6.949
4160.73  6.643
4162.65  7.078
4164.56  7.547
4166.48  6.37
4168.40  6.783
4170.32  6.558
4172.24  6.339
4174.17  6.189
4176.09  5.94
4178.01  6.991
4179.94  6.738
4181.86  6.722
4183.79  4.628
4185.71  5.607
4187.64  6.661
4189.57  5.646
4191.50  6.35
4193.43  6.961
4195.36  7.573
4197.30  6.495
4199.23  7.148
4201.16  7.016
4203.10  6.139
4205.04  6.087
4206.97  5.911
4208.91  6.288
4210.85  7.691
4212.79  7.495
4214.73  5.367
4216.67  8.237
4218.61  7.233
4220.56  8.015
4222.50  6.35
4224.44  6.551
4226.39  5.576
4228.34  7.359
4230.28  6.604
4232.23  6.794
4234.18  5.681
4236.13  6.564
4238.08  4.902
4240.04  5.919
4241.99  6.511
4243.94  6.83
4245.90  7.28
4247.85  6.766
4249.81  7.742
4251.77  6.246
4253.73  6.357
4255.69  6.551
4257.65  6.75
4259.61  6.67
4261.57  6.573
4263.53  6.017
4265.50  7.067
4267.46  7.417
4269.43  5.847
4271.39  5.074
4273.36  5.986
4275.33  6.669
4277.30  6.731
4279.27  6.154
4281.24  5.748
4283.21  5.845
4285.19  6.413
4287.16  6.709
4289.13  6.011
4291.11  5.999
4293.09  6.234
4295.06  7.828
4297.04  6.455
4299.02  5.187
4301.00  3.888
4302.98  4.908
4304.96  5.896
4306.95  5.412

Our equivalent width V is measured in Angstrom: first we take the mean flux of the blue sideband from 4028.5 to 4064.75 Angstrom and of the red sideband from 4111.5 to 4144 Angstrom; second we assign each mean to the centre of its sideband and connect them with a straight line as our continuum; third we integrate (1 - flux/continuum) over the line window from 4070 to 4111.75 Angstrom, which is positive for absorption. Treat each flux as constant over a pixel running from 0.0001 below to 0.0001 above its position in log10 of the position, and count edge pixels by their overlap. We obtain 1.5 Angstrom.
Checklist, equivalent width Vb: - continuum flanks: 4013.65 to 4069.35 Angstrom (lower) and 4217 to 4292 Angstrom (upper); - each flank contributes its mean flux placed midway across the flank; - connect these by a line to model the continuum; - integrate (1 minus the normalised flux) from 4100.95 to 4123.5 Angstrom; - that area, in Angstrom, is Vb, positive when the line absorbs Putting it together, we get 2.60 Angstrom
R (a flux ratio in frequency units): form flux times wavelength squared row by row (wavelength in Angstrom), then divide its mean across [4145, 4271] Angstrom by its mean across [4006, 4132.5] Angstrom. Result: 1.13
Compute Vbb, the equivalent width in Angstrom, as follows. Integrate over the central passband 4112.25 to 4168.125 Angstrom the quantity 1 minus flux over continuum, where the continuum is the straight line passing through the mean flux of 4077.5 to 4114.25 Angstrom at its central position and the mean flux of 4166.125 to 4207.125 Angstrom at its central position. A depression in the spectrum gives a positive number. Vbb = -3.75 Angstrom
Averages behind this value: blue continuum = 5.8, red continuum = 6.41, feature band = 6.51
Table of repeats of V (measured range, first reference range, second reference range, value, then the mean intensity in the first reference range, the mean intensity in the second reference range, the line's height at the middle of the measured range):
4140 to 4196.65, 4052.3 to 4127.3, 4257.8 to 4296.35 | -3.3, 6.13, 6.38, 6.24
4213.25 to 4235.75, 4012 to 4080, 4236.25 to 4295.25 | -1.1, 6.45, 6.41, 6.42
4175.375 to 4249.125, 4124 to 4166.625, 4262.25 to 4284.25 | -2.0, 6.54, 6.24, 6.38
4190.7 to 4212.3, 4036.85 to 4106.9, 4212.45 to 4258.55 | -0.5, 6.24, 6.64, 6.56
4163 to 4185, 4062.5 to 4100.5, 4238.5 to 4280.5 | 0.2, 6.5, 6.5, 6.5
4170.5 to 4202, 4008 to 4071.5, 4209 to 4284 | 0.4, 6.47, 6.55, 6.53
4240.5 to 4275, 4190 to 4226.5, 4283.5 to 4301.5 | -0.9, 6.77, 6.13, 6.4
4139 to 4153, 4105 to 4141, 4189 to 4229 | -1.6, 6.03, 6.74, 6.22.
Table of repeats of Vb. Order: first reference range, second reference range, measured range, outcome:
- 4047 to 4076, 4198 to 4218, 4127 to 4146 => 1.0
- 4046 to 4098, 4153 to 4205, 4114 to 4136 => 1.1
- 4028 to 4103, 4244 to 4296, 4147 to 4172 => -1.9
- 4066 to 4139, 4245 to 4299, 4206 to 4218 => -1.0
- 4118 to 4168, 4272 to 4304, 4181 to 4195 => 0.6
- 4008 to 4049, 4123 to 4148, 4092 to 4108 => 2.0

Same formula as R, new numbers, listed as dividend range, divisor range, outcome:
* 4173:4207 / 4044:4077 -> 1.08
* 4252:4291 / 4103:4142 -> 1.14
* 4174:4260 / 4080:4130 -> 1.16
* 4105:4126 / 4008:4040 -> 0.96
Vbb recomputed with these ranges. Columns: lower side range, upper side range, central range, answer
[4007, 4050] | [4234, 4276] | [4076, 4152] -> 4.0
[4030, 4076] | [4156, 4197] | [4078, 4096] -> -0.5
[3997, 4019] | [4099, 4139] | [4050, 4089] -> -1.8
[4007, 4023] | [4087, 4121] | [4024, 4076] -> 0.6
